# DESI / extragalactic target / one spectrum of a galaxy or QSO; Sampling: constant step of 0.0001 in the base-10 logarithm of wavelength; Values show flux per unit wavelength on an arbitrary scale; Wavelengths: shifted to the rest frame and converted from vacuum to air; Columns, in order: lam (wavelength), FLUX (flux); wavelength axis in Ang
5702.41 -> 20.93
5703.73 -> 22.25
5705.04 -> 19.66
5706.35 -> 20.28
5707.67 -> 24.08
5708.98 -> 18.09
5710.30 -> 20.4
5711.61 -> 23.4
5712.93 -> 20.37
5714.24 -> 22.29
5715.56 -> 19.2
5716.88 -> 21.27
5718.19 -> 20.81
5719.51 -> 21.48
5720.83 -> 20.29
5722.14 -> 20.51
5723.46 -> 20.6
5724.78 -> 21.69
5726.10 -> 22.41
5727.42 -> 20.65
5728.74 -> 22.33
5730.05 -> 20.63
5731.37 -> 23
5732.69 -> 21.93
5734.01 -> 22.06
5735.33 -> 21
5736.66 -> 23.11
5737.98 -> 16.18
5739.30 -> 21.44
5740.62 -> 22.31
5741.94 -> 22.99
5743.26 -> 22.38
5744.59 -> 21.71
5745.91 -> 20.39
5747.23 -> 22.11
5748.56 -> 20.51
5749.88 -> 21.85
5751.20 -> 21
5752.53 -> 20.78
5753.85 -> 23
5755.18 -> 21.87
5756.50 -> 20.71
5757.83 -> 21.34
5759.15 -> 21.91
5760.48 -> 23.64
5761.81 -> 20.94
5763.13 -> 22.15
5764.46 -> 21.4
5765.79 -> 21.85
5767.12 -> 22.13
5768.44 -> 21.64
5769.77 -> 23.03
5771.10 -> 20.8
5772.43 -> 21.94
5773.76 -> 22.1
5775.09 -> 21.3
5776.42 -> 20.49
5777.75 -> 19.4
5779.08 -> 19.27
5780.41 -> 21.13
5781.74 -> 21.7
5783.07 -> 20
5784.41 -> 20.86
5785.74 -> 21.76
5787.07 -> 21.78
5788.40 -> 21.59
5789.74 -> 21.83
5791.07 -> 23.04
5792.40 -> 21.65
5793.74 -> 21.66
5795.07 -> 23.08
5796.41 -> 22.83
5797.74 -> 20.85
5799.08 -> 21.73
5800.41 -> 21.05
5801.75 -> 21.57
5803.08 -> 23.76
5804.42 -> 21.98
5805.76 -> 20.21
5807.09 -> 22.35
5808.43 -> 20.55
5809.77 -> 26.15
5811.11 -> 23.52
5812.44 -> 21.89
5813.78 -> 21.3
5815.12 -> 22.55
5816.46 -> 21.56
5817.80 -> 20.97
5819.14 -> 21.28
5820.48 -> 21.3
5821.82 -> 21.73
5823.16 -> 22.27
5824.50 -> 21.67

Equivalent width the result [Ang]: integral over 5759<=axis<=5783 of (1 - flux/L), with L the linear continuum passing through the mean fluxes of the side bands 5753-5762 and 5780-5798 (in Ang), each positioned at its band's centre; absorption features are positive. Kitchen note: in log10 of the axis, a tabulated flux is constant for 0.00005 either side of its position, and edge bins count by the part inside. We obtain 0.4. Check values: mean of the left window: 21.9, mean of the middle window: 21.4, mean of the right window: 21.7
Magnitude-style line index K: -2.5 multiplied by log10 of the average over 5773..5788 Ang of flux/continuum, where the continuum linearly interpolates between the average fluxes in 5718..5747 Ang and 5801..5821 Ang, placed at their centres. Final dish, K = 0.05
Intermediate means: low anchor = 21.4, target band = 20.9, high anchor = 22.1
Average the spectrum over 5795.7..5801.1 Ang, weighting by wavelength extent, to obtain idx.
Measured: 21.6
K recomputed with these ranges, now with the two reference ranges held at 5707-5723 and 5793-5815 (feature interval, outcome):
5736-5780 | 0.01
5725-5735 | -0.03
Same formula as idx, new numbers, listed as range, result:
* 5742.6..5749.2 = 21.4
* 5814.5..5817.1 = 22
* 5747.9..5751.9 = 21.1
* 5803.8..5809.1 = 21.3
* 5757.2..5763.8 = 22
